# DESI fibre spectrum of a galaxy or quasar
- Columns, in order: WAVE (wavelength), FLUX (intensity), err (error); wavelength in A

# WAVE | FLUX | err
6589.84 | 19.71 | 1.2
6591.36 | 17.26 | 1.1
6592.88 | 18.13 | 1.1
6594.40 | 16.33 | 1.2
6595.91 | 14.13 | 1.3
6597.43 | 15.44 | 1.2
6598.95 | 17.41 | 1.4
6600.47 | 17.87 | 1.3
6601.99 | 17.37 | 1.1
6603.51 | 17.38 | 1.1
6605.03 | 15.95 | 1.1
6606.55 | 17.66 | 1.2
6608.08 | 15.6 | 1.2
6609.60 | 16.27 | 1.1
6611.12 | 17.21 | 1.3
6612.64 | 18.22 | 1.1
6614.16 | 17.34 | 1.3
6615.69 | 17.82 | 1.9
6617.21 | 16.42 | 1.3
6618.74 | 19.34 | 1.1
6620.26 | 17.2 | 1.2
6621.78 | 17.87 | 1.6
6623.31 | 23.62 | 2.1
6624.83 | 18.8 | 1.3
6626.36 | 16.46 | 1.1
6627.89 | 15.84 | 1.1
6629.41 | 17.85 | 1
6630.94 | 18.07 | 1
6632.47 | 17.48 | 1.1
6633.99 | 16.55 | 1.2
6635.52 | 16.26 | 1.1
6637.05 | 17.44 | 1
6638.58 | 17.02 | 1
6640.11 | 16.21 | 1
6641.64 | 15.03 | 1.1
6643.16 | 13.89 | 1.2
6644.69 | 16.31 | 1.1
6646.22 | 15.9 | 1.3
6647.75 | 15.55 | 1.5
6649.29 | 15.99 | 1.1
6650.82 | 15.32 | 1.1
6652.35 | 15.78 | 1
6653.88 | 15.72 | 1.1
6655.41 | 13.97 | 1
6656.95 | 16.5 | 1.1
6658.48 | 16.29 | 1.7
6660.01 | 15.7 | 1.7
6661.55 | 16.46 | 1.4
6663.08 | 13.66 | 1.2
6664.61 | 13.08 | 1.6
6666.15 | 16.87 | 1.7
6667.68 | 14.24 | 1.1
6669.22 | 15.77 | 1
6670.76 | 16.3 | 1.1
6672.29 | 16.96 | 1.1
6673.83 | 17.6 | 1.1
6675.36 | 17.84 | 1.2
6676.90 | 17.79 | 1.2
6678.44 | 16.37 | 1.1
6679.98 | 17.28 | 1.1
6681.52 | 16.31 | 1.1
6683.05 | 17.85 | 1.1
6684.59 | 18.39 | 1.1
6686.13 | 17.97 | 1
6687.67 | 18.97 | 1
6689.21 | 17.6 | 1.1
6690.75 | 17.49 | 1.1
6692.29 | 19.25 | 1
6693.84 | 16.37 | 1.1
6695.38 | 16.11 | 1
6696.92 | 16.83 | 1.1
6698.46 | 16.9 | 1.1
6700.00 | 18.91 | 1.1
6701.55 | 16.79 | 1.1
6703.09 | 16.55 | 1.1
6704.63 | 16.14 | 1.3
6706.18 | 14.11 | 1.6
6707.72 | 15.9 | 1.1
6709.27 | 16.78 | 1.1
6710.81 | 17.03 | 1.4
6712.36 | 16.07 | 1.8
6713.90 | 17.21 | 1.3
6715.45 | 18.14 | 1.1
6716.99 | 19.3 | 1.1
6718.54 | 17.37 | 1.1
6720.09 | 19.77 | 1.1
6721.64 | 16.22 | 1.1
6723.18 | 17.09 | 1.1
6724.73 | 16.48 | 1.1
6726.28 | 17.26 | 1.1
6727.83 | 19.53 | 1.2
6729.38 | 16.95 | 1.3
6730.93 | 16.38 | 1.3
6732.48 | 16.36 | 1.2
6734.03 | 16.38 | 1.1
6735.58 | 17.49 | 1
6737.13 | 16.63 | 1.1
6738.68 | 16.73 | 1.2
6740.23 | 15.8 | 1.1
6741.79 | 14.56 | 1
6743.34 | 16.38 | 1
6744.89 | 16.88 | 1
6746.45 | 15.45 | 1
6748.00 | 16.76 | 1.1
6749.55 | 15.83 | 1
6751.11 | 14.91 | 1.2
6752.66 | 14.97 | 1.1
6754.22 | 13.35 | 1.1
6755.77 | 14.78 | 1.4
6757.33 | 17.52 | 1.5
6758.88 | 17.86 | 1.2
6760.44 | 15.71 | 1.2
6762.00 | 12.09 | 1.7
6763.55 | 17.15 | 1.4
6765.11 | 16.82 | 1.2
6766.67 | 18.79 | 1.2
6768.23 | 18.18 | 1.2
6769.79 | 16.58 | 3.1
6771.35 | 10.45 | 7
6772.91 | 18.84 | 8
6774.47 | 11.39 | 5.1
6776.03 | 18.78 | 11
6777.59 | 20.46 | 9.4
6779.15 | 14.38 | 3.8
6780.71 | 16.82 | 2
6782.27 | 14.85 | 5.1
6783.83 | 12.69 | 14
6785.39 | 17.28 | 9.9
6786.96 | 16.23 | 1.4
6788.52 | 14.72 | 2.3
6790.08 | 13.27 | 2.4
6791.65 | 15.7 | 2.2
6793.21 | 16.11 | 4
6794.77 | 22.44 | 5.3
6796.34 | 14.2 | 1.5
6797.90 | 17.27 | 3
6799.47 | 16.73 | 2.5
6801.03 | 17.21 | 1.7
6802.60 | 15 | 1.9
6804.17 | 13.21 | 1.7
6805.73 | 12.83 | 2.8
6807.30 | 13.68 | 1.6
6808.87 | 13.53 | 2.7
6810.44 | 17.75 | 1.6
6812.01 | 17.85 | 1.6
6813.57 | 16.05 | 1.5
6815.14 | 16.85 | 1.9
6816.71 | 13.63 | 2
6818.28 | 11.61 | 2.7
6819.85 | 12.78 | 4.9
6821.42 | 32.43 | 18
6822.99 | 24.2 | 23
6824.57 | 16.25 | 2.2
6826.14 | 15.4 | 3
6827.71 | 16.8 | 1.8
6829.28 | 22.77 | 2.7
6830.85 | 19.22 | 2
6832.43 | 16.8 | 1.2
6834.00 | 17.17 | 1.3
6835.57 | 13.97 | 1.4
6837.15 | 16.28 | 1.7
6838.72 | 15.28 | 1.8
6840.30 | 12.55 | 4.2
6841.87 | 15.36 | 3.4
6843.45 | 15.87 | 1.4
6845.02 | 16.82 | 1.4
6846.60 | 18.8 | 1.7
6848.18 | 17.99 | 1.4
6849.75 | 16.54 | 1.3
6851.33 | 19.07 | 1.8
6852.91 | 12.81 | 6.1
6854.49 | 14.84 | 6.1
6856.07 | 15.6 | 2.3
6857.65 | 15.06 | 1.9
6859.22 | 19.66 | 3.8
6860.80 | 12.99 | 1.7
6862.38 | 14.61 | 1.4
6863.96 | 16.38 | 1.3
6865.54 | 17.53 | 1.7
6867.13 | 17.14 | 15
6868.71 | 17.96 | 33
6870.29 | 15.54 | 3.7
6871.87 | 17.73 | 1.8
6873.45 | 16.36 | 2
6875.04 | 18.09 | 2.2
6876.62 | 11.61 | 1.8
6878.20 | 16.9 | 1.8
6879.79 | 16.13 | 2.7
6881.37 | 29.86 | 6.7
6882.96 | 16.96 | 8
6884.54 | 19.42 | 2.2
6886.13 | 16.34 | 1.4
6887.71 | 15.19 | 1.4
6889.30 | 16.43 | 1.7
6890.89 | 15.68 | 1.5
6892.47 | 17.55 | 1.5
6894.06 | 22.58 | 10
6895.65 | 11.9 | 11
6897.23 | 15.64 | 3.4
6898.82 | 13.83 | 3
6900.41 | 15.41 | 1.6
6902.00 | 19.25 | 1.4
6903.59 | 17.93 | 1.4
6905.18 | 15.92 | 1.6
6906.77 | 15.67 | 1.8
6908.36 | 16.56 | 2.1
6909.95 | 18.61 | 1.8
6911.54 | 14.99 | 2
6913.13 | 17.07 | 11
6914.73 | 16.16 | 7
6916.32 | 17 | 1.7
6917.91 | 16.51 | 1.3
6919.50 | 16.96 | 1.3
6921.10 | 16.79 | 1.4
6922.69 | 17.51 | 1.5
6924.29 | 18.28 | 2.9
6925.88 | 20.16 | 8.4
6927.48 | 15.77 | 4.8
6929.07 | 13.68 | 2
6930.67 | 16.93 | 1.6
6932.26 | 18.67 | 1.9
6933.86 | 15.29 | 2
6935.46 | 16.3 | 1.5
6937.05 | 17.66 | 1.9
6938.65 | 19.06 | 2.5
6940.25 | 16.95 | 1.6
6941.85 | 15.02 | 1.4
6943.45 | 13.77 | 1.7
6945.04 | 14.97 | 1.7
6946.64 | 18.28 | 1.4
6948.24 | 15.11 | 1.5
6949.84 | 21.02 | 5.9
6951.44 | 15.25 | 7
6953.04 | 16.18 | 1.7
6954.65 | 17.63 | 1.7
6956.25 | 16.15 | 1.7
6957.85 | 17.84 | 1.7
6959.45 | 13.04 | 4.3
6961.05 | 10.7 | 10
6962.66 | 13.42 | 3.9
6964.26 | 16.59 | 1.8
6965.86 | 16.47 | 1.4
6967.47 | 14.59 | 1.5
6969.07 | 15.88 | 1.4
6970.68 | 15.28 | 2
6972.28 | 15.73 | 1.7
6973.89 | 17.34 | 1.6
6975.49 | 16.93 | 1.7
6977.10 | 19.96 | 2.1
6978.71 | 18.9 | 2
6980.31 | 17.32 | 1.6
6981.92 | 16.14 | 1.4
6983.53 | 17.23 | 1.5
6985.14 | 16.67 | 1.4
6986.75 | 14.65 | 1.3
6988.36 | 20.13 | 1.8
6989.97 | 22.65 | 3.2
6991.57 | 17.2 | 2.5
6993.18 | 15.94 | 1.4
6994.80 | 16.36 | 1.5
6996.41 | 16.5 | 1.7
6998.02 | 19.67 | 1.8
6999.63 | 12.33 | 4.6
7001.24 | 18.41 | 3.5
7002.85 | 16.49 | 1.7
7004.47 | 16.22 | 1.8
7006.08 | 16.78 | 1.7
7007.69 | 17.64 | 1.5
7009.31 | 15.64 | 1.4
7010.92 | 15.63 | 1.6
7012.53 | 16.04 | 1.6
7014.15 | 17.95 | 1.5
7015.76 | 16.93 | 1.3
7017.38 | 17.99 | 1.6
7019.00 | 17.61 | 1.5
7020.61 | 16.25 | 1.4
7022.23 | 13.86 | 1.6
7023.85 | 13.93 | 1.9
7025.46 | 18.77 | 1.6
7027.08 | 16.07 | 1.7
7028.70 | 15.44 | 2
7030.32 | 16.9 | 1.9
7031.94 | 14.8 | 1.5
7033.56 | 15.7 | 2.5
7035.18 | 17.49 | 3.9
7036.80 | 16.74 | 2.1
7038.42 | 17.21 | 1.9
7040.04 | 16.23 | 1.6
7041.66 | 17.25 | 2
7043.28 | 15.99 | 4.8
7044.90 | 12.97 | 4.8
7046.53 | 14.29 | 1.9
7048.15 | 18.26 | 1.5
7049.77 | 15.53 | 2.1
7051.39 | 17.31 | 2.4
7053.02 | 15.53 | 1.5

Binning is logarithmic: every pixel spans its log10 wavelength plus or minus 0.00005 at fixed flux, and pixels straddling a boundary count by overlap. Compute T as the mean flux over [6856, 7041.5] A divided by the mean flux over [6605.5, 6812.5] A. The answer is 1.01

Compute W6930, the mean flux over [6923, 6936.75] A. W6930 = 16.9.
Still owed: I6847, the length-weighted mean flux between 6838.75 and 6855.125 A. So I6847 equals 16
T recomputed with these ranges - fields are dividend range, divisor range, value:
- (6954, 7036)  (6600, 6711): 0.98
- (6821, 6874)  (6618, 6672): 1.04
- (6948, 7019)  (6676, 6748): 0.98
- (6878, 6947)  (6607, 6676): 1.02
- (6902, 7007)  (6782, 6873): 1.02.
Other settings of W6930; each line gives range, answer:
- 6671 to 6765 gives 16.8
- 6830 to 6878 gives 16.2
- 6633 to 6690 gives 16.3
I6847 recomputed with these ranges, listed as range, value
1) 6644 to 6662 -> 15.8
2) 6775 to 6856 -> 16.5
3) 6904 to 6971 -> 16.3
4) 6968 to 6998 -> 17.3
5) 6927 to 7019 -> 16.6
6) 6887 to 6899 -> 16.2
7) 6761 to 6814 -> 15.9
